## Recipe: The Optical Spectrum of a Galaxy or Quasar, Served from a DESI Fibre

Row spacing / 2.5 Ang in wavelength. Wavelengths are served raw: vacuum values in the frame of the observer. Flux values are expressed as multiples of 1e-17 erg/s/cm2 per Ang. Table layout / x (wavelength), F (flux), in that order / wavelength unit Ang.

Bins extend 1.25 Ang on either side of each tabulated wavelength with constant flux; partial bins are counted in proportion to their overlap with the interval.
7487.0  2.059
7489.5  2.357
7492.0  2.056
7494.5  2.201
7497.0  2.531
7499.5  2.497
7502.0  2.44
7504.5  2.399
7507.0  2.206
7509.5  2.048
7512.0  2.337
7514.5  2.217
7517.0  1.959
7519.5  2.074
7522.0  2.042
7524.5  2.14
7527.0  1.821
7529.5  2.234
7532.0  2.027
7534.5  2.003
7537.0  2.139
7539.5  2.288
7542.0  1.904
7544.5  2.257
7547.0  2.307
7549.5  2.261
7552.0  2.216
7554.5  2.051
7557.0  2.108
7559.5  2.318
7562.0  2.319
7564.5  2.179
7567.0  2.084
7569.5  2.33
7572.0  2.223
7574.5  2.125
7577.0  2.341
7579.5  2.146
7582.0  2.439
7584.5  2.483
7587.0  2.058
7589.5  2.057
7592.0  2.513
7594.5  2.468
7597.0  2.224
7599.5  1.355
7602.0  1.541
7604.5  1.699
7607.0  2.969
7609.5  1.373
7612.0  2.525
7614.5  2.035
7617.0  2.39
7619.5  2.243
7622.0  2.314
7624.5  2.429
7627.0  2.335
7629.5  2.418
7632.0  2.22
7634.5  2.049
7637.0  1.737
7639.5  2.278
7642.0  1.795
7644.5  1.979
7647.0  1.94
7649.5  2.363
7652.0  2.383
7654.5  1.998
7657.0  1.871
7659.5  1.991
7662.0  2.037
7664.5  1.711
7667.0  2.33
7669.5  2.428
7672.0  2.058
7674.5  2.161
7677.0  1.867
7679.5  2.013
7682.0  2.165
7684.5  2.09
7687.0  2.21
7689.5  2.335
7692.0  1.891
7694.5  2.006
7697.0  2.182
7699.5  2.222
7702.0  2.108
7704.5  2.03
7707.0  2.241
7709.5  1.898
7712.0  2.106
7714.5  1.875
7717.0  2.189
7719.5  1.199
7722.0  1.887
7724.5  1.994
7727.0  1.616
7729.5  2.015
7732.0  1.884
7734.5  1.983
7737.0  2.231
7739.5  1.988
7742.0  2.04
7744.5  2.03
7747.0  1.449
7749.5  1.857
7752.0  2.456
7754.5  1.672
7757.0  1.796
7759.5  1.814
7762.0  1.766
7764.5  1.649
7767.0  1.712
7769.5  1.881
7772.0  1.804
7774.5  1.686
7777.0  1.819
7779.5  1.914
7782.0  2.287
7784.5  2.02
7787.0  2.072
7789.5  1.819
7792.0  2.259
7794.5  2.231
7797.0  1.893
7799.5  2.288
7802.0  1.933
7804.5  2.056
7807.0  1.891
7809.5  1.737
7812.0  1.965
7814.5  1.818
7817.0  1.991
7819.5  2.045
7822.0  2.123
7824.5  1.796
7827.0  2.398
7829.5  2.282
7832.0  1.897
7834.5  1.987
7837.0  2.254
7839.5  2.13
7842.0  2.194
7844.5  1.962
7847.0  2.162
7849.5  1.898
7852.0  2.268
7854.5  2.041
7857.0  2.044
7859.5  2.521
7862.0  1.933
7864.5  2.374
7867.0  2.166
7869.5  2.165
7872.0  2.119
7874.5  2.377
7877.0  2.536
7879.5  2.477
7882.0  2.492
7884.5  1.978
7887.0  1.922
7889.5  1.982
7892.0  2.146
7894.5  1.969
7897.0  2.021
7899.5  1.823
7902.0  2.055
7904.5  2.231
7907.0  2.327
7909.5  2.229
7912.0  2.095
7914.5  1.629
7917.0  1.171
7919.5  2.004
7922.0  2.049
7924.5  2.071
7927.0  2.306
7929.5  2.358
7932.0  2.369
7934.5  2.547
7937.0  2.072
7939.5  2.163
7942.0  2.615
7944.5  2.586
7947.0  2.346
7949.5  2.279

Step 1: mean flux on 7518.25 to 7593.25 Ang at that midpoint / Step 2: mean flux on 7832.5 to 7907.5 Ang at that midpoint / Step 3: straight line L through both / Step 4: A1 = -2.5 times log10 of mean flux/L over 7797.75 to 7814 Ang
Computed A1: 0.10 mag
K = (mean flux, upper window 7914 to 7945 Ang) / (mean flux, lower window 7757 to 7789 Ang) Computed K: 1.15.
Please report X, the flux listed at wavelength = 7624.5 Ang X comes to 2.429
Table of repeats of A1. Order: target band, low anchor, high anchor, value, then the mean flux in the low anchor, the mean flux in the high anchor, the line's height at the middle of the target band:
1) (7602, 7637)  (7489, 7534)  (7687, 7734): -0.054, 2.19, 1.99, 2.08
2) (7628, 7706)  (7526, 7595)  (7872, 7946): 0.048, 2.2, 2.16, 2.19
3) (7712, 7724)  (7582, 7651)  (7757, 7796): 0.093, 2.15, 1.91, 2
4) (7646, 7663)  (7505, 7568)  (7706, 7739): -0.041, 2.14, 1.93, 2.01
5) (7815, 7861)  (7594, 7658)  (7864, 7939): 0.012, 2.11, 2.13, 2.13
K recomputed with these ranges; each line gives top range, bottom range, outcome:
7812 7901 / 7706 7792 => 1.11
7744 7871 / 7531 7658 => 0.93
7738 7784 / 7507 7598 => 0.86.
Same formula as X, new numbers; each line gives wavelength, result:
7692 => 1.891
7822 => 2.123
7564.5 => 2.179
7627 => 2.335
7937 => 2.072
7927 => 2.306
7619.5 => 2.243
